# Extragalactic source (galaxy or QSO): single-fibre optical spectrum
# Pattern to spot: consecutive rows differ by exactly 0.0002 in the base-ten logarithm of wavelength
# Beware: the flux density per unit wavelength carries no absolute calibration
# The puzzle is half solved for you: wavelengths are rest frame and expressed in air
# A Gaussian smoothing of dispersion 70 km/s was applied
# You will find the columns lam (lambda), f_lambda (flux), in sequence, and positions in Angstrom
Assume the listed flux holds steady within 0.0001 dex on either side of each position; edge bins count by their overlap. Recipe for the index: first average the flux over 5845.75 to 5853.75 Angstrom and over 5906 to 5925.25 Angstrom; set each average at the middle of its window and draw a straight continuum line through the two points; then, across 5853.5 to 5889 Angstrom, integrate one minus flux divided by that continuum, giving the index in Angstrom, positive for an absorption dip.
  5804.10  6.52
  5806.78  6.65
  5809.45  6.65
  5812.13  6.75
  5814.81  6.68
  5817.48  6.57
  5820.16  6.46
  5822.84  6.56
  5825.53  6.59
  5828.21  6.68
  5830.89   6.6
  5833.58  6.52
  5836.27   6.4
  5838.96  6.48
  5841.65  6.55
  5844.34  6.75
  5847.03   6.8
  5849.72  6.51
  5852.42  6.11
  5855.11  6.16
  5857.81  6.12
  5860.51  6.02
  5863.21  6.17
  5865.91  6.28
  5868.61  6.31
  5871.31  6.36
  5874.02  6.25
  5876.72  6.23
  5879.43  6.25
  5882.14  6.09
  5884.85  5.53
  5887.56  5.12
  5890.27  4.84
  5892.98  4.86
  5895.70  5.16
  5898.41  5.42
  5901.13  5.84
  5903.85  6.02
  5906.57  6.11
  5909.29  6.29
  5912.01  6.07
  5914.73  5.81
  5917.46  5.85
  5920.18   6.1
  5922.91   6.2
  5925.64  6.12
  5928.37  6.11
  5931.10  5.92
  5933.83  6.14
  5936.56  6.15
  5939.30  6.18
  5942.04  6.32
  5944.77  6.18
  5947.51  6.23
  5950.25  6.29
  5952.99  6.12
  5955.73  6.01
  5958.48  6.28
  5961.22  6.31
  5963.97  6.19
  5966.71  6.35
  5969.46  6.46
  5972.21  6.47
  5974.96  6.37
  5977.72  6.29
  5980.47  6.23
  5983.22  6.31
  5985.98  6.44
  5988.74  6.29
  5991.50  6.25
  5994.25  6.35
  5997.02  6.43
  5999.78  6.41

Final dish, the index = 1.5 Angstrom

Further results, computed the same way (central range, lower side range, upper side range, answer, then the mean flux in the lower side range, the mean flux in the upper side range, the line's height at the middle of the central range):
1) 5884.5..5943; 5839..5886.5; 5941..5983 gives 4.1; 6.26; 6.28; 6.27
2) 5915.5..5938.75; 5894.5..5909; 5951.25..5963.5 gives -0.5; 5.76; 6.18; 5.95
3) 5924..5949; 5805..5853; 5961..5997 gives 1.0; 6.58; 6.34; 6.4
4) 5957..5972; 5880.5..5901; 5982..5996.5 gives -0.6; 5.33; 6.33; 6.08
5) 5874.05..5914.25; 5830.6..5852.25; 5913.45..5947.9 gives 3.6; 6.55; 6.1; 6.28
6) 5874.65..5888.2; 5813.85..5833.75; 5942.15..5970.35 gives 1.1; 6.59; 6.24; 6.44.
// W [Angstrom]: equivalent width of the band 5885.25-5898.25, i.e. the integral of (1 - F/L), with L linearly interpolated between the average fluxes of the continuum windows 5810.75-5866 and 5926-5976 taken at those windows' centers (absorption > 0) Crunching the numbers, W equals 2.6 Angstrom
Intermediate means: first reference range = 6.47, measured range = 5.08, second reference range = 6.22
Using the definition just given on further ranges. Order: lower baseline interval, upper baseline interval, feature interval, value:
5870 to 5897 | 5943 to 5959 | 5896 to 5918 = -0.2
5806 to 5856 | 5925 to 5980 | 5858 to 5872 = 0.5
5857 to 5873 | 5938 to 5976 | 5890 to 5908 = 2.1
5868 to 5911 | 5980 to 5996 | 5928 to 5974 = -0.8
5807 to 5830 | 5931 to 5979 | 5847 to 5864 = 0.7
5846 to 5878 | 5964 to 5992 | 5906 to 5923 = 0.7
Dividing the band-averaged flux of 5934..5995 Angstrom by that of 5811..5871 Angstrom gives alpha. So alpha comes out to 0.97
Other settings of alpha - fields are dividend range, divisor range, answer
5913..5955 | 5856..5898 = 1.05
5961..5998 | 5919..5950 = 1.03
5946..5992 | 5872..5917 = 1.09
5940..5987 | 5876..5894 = 1.13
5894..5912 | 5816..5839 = 0.89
